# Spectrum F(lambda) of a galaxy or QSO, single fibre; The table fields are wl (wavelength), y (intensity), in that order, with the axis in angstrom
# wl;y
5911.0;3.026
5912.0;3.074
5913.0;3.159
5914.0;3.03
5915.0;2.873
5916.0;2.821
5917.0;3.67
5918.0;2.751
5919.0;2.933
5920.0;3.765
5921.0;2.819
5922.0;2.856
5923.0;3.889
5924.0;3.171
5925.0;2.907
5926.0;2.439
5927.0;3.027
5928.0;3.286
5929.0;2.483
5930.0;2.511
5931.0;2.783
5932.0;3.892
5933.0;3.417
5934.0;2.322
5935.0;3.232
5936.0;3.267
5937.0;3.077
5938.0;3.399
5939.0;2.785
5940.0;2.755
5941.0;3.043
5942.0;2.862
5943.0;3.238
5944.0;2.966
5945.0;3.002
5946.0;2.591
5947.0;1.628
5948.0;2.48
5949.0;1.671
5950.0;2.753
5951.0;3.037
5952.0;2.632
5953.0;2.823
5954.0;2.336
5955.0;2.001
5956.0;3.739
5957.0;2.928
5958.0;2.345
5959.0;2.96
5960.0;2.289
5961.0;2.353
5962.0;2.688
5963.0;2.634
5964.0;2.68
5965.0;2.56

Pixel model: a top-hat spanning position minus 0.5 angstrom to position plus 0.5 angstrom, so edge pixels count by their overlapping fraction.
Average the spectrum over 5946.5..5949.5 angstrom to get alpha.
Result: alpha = 1.93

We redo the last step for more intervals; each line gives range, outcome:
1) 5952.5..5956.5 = 2.72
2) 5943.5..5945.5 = 2.98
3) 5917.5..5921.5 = 3.07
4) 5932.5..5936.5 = 3.06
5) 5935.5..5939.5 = 3.13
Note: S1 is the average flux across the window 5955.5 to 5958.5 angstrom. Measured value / 3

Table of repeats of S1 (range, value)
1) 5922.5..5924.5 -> 3.53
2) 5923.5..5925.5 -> 3.04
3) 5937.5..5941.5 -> 3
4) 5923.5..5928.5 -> 2.97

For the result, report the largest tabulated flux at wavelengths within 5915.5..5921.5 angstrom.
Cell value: 3.765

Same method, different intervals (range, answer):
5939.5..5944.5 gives 3.238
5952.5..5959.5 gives 3.739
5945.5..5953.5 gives 3.037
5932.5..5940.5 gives 3.417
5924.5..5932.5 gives 3.892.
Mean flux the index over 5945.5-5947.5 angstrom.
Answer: 2.11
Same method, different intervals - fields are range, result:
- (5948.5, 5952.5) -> 2.52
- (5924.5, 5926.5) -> 2.67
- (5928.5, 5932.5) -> 2.92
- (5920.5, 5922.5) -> 2.84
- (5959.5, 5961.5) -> 2.32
